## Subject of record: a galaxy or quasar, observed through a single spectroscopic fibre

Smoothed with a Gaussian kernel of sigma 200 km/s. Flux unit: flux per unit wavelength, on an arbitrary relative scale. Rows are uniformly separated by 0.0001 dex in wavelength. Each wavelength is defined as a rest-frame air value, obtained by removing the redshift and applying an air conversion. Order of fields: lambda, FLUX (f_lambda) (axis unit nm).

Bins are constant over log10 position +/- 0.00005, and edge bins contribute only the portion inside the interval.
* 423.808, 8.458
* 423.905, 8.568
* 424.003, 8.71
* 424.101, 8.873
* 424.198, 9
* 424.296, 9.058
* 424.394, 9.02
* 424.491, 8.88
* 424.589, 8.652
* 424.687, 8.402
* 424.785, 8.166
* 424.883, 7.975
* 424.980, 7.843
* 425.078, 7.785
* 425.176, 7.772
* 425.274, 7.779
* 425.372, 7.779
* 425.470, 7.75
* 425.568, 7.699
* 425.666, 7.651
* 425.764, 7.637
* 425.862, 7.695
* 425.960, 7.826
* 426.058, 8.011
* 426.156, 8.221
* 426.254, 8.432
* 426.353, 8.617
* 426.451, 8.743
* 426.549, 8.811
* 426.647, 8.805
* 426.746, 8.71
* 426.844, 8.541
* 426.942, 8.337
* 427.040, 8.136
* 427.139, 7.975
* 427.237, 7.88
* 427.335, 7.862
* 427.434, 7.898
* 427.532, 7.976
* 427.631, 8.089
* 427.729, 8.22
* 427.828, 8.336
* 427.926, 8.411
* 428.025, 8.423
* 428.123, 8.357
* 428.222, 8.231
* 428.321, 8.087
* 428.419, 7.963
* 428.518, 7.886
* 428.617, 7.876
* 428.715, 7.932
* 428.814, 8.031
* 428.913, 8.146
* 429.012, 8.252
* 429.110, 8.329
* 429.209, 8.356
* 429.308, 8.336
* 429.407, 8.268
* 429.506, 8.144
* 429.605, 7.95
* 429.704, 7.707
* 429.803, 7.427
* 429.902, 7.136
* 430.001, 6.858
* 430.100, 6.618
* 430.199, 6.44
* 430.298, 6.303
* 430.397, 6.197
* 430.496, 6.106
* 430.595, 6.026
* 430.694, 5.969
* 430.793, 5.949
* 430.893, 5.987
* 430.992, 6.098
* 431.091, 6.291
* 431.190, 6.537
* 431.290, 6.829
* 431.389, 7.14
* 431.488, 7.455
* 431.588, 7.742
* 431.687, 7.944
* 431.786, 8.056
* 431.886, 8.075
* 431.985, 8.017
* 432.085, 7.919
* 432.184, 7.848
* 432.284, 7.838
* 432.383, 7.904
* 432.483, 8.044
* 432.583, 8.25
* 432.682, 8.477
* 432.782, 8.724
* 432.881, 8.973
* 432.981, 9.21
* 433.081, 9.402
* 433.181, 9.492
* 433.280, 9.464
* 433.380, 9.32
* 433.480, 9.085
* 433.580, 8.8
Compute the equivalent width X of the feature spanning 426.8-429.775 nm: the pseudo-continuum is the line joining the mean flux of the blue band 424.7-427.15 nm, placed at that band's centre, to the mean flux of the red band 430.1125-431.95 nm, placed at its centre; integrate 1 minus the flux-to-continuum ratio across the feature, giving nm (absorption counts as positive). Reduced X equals -0.26 nm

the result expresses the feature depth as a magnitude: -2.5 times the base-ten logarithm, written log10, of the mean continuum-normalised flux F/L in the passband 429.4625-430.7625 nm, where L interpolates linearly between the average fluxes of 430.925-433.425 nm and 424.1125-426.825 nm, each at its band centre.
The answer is 0.19 mag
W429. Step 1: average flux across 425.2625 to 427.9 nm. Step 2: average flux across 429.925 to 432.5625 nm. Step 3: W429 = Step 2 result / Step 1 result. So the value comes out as 0.9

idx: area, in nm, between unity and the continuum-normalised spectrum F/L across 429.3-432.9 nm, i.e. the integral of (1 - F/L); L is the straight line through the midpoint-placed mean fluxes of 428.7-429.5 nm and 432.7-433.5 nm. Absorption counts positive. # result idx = 0.57 nm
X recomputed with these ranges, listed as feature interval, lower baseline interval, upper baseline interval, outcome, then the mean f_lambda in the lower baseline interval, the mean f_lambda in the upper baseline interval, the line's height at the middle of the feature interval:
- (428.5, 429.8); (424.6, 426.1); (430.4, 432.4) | -0.13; 7.87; 7.06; 7.36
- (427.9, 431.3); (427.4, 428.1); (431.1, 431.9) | 0.20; 8.21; 7.38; 7.8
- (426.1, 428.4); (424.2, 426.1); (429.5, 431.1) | -0.25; 8.09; 6.63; 7.5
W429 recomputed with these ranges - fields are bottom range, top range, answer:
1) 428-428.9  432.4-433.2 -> 1.08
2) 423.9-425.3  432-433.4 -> 1.02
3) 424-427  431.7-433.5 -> 1.03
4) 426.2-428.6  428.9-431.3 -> 0.85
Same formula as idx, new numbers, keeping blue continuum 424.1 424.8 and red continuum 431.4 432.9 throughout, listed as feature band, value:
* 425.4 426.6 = 0.08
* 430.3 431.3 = 0.24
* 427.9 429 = 0.04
